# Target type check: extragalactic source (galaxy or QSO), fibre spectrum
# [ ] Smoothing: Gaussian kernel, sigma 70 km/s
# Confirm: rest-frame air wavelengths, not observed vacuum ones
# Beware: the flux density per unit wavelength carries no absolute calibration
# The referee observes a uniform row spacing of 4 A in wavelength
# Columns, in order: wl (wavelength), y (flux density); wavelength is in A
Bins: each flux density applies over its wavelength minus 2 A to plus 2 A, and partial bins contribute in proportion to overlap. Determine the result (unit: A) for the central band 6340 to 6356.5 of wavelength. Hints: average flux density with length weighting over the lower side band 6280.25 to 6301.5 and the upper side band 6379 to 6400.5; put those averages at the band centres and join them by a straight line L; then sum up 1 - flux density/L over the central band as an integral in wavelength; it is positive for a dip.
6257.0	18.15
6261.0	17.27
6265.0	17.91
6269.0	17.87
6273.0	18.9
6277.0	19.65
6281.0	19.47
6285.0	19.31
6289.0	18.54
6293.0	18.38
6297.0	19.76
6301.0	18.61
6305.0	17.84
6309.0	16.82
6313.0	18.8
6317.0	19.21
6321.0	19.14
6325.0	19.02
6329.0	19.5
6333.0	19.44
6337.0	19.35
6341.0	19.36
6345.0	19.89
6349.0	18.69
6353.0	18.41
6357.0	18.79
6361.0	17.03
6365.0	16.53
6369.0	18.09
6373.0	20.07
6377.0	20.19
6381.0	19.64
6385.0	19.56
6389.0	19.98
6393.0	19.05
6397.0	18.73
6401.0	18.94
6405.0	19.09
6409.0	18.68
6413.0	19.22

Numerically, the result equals 0.1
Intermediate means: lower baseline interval 19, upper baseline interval 19.4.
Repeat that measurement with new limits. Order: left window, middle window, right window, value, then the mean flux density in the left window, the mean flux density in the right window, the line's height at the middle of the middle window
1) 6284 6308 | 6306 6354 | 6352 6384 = -0.8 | 18.6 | 18.6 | 18.6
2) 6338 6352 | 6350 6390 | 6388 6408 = 0.8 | 19.3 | 19.1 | 19.2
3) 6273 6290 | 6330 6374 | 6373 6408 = 1.5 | 19.2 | 19.4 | 19.4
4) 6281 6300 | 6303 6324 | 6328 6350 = 0.9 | 19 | 19.4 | 19.2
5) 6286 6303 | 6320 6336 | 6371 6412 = -0.2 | 18.9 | 19.4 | 19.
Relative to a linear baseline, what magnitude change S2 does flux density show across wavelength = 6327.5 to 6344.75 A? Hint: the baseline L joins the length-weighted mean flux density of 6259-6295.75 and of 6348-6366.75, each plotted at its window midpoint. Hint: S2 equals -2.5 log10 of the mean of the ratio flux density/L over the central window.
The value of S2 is -0.08 mag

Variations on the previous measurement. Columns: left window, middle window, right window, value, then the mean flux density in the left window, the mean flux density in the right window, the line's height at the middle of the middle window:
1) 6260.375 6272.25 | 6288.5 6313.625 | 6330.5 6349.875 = 0.012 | 17.9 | 19.4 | 18.6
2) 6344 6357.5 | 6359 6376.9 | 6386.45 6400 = 0.051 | 18.9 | 19.2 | 19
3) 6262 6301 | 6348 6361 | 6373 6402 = 0.052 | 18.8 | 19.5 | 19.3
